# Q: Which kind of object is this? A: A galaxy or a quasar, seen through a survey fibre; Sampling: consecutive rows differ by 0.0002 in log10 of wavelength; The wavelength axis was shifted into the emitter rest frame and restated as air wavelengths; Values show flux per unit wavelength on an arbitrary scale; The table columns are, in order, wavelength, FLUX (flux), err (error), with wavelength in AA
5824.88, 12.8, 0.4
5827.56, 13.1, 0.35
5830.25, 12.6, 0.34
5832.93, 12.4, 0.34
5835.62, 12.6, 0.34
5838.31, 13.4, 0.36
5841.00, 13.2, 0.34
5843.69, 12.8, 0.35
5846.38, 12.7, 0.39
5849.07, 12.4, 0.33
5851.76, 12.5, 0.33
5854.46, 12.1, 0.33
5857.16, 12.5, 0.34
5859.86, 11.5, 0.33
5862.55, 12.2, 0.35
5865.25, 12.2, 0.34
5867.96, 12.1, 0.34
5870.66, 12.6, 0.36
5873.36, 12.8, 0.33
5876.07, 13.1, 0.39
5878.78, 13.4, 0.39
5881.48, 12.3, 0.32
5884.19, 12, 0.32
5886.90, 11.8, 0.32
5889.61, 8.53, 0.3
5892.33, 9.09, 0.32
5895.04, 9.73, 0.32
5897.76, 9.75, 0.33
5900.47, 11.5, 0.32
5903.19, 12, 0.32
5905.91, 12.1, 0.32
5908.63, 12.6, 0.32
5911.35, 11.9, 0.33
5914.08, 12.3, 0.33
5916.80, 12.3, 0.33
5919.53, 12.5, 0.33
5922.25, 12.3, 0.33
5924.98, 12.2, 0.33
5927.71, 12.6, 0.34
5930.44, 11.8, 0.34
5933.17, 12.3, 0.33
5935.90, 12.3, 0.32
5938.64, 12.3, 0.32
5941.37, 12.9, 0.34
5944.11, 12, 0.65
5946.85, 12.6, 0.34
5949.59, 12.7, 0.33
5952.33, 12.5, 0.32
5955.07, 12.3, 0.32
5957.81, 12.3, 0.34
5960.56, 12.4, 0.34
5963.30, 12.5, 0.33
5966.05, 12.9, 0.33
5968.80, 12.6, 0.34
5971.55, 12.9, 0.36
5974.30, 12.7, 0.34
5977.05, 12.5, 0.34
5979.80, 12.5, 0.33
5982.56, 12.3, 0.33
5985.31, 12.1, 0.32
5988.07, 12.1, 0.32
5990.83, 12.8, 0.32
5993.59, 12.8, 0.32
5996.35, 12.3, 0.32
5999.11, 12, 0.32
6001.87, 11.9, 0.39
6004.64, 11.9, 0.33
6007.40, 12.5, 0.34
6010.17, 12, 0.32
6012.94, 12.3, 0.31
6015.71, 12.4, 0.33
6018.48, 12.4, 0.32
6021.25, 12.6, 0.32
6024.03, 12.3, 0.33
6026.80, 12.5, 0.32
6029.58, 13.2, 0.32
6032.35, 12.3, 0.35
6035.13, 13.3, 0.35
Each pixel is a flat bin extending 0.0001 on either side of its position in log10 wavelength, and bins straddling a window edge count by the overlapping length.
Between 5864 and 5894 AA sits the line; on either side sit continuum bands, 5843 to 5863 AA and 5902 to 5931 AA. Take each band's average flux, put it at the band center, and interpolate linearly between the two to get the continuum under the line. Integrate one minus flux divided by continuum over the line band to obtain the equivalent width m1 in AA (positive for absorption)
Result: 1.3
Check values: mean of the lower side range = 12.3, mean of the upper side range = 12.2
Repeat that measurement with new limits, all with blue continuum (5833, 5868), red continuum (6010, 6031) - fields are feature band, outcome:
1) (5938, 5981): -0.2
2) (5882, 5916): 3.6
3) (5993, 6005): 0.3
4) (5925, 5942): 0.2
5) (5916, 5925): 0.1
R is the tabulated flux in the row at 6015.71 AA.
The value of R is 12.4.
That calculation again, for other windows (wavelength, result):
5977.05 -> 12.5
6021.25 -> 12.6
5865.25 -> 12.2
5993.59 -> 12.8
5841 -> 13.2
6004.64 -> 11.9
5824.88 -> 12.8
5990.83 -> 12.8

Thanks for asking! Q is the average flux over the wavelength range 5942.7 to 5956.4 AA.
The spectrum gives 12.4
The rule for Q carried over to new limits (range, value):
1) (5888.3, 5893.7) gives 8.81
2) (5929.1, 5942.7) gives 12.3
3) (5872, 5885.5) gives 12.7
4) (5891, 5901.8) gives 10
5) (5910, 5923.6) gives 12.3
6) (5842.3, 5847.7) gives 12.8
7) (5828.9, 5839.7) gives 12.7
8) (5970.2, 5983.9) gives 12.6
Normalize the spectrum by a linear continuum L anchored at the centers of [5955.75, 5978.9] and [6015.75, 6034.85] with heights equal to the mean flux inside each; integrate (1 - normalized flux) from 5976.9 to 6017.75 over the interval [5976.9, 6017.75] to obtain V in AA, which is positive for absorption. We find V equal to 1.0 AA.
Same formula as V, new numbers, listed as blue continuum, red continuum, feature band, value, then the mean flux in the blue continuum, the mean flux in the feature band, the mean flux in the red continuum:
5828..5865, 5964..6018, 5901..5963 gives 0.7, 12.5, 12.3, 12.4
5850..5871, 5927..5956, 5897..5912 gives 0.7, 12.2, 11.7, 12.4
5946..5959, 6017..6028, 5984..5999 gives 0.1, 12.5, 12.4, 12.5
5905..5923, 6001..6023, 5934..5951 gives -0.3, 12.3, 12.5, 12.3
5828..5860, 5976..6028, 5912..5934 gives 0.3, 12.6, 12.3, 12.3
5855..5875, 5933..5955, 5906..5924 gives 0.1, 12.3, 12.3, 12.4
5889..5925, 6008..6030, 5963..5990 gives -1.1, 11.4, 12.5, 12.4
